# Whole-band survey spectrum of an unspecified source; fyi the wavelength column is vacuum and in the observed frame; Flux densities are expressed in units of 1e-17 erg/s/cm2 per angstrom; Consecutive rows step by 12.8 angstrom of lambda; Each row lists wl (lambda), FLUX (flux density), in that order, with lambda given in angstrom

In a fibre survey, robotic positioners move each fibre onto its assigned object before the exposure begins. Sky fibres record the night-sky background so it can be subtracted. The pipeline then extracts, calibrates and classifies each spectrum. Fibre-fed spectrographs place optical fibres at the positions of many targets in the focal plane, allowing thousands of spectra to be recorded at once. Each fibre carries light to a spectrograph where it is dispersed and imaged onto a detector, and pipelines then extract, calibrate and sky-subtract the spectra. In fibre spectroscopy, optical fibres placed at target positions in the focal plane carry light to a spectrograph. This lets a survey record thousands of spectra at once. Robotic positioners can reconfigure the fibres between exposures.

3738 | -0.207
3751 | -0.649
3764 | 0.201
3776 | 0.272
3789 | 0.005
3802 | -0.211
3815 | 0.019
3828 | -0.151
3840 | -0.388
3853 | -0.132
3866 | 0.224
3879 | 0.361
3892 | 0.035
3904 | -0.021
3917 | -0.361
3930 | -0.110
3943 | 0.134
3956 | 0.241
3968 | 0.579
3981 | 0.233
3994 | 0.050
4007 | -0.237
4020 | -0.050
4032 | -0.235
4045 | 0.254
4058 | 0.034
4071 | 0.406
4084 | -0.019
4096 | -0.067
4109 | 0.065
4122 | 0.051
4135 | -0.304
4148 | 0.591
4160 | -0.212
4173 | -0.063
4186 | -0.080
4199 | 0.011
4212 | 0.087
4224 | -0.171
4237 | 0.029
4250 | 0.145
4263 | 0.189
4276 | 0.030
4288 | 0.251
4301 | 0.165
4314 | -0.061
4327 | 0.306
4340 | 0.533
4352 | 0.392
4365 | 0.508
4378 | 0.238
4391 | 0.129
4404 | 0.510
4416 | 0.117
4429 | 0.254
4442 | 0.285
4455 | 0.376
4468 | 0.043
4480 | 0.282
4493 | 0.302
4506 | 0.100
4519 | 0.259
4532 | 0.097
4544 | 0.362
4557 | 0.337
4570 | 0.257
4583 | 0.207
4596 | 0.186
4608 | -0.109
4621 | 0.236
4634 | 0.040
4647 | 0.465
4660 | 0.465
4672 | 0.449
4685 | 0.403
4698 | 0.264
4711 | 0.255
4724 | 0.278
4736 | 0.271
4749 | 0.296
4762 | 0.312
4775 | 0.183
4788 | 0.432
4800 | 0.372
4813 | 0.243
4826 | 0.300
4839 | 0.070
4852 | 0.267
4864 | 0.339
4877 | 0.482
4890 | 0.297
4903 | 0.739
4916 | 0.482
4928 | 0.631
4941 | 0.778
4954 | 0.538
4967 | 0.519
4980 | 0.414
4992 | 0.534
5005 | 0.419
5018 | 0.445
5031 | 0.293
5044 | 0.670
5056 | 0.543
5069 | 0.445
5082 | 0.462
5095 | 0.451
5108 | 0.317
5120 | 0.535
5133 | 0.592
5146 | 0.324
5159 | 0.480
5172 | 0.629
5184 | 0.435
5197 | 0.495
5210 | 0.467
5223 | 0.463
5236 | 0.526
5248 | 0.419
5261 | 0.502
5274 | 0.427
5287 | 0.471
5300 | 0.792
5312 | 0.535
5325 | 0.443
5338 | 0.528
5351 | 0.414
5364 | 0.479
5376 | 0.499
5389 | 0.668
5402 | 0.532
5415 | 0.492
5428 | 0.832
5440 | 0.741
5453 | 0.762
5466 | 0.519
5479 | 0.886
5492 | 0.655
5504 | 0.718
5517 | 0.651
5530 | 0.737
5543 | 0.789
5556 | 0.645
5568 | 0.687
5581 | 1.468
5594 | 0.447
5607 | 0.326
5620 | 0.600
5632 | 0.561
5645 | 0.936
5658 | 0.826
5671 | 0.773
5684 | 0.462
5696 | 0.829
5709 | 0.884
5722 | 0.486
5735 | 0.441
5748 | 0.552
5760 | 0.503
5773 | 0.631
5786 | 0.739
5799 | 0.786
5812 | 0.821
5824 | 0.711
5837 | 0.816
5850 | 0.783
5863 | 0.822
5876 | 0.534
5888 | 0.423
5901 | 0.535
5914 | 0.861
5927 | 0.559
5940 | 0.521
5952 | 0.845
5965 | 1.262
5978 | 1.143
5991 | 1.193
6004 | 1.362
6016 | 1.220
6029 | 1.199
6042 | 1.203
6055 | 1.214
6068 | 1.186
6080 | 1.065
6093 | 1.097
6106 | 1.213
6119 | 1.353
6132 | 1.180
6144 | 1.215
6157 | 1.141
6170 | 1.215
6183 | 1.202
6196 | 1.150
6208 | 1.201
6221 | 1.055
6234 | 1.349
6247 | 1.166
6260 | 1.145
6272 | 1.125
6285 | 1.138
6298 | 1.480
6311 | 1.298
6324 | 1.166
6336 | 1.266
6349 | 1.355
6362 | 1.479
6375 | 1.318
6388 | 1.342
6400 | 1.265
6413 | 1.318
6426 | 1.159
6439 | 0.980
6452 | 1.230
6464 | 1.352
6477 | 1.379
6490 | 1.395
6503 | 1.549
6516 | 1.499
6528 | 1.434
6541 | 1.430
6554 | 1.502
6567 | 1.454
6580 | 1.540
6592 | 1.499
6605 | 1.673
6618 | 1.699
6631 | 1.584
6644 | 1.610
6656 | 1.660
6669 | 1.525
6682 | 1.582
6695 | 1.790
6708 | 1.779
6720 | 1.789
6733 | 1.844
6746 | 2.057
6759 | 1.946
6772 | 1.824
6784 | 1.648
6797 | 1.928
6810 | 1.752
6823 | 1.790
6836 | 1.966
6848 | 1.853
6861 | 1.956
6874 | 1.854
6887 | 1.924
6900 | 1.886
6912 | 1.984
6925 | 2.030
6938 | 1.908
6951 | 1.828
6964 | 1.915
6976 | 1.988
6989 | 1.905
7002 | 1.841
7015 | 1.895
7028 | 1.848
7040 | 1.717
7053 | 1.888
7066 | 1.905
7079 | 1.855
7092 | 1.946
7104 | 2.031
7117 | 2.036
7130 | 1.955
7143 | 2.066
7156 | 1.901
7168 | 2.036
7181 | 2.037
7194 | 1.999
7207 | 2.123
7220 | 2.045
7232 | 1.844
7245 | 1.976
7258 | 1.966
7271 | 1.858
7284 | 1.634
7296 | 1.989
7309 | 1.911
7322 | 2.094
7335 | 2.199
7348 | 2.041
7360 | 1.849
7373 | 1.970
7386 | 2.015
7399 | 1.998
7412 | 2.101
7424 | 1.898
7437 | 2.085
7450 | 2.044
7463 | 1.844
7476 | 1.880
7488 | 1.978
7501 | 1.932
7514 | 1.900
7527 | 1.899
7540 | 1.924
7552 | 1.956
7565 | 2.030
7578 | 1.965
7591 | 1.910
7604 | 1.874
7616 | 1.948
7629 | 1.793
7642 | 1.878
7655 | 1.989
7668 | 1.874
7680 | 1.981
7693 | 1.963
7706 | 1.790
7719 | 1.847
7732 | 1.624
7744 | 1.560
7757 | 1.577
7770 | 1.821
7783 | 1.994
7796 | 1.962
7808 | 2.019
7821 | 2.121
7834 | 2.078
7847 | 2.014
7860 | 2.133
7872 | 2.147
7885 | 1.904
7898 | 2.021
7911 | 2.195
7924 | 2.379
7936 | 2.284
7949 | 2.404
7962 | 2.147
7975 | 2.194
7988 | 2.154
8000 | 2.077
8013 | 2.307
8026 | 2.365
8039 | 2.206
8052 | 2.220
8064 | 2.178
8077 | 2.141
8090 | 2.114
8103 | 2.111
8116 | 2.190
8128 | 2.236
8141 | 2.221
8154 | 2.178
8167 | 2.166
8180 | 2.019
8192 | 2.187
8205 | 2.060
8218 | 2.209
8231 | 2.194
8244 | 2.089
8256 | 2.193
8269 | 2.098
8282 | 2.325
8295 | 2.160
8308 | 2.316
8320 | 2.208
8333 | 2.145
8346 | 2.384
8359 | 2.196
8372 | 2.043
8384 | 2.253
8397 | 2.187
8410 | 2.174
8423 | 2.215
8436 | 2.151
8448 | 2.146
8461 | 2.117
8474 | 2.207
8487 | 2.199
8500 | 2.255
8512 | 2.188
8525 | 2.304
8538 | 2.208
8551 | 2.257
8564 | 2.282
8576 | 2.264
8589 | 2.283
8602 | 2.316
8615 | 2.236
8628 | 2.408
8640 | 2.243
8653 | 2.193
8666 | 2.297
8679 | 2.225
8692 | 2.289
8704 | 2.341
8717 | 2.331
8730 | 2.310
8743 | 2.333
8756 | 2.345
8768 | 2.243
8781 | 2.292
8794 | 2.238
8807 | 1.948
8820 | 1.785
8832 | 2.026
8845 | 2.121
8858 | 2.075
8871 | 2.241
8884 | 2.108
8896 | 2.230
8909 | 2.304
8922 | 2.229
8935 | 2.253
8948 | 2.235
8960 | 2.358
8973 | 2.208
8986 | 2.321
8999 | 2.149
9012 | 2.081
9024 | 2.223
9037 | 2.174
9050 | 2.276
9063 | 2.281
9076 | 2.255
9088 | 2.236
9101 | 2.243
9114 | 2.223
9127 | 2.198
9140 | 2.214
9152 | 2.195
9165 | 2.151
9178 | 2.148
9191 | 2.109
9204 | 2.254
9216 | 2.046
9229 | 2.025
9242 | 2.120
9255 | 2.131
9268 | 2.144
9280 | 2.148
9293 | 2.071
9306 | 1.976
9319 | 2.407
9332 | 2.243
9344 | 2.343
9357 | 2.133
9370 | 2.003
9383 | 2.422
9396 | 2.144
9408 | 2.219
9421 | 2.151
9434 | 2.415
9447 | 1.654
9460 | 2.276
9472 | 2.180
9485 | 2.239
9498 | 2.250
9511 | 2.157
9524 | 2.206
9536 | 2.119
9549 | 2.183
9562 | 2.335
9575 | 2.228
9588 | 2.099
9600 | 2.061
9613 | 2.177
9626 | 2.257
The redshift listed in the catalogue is 0.50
